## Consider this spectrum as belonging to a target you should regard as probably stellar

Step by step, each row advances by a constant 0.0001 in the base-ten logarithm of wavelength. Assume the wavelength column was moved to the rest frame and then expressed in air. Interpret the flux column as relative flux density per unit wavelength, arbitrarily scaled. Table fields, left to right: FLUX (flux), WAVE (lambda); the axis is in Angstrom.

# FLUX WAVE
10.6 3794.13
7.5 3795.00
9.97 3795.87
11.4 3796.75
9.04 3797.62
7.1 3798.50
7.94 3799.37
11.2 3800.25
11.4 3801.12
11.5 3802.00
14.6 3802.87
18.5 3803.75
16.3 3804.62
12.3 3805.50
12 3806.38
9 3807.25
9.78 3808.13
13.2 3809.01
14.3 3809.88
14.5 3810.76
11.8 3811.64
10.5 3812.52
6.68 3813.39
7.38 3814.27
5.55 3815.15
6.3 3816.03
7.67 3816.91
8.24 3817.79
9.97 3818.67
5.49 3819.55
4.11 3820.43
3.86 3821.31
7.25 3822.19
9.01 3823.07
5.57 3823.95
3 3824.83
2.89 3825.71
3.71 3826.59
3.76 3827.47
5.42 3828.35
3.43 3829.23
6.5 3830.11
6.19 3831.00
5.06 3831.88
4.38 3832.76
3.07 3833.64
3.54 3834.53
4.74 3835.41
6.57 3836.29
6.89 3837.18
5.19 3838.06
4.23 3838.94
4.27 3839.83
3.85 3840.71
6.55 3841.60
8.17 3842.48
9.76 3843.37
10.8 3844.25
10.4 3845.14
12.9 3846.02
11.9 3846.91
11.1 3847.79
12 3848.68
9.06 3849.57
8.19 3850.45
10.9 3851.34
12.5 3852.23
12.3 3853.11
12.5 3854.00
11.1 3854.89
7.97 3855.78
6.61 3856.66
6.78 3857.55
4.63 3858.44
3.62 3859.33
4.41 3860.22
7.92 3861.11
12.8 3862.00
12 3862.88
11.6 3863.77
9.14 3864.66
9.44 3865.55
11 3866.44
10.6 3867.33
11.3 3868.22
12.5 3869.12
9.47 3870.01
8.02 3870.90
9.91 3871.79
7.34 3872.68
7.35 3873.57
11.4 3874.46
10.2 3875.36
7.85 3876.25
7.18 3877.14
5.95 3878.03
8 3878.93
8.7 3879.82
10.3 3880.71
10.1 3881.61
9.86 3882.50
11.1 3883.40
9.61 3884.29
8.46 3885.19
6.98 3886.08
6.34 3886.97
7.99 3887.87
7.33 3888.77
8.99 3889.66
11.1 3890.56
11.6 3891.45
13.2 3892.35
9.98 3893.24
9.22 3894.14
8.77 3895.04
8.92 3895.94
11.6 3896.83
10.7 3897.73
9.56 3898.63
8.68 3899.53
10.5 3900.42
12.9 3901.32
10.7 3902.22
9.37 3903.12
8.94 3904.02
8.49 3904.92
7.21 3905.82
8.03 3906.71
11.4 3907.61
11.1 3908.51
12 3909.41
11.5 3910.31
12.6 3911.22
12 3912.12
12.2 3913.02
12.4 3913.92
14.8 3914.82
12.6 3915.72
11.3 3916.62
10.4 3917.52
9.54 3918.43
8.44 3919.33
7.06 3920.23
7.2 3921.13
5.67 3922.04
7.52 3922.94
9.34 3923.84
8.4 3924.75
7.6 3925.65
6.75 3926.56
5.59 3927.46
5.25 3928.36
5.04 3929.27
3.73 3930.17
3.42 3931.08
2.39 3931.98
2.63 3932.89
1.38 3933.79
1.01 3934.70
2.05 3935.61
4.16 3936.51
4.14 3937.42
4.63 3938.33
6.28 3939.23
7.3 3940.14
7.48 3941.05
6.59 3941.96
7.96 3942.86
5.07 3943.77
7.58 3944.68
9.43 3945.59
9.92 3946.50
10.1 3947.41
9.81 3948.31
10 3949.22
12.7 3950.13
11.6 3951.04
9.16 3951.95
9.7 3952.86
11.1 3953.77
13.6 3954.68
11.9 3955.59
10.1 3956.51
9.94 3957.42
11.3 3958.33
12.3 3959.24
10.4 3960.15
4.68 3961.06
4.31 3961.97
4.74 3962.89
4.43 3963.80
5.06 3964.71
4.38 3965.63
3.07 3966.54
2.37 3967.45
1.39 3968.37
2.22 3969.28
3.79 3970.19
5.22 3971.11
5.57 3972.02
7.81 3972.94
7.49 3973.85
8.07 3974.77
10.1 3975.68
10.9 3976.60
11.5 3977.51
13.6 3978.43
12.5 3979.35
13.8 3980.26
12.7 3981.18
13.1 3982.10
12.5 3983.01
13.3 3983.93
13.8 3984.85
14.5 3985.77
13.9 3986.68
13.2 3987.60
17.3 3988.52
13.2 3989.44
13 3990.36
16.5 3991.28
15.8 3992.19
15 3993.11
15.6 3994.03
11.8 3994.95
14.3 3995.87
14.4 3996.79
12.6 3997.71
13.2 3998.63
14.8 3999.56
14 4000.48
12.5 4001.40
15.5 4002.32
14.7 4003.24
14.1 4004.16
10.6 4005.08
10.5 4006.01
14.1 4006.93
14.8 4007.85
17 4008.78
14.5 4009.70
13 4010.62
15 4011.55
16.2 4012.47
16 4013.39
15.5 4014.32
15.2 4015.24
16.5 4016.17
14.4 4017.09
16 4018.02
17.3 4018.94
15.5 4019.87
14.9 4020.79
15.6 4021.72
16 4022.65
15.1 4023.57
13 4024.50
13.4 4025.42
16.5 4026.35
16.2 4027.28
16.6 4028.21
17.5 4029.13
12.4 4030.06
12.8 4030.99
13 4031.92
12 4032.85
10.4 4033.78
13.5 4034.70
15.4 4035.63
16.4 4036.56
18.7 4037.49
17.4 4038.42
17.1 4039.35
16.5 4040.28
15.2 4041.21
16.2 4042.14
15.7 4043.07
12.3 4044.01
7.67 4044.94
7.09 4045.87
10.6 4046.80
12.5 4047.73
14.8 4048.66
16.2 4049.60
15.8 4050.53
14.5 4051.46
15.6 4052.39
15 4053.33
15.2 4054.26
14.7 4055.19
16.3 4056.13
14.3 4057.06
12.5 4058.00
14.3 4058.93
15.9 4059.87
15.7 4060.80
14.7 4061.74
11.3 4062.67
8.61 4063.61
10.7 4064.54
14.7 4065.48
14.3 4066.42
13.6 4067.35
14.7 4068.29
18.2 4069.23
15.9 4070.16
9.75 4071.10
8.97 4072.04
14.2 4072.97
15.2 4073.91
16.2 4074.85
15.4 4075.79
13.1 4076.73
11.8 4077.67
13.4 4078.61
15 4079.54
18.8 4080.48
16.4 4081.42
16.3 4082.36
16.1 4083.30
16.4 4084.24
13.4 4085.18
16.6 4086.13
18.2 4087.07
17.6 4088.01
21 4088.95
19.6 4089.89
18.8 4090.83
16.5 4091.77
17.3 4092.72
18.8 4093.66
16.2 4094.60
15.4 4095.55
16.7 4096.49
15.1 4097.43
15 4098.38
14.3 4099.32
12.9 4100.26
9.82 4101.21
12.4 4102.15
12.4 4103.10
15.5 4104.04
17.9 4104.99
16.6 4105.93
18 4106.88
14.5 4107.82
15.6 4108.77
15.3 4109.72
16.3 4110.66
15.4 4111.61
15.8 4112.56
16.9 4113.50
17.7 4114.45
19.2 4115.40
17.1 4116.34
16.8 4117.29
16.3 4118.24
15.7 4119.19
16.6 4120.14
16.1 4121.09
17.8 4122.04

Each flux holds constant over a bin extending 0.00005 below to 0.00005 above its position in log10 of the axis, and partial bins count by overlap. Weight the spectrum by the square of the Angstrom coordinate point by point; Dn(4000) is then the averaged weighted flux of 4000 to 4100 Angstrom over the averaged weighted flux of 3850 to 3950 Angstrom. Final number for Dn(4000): 1.85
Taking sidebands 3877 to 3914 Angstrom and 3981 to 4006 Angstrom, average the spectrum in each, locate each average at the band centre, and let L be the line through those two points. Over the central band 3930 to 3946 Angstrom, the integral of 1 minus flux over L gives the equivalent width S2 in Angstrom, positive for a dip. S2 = 9.3 Angstrom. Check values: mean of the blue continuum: 9.8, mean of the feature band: 4.85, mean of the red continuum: 13.9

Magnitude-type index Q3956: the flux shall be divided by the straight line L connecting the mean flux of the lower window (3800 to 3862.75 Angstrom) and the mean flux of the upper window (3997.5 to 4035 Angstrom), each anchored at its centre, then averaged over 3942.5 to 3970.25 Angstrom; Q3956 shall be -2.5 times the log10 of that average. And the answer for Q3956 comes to 0.49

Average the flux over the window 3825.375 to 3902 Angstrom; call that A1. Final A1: 8.53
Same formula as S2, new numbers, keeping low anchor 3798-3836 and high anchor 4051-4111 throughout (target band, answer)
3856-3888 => 2.5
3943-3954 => 1.9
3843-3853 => -2.2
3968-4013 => 1.3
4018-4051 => -1.6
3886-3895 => 0.6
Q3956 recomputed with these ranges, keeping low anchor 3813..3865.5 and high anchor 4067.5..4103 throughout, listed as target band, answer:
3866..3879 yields -0.10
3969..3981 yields 0.31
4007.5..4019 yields -0.18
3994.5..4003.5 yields -0.10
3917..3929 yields 0.31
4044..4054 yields 0.10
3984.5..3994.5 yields -0.20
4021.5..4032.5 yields -0.10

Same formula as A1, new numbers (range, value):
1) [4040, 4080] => 13.8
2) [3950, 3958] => 11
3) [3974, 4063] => 14.2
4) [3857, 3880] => 8.8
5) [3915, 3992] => 8.42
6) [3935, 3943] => 5.44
